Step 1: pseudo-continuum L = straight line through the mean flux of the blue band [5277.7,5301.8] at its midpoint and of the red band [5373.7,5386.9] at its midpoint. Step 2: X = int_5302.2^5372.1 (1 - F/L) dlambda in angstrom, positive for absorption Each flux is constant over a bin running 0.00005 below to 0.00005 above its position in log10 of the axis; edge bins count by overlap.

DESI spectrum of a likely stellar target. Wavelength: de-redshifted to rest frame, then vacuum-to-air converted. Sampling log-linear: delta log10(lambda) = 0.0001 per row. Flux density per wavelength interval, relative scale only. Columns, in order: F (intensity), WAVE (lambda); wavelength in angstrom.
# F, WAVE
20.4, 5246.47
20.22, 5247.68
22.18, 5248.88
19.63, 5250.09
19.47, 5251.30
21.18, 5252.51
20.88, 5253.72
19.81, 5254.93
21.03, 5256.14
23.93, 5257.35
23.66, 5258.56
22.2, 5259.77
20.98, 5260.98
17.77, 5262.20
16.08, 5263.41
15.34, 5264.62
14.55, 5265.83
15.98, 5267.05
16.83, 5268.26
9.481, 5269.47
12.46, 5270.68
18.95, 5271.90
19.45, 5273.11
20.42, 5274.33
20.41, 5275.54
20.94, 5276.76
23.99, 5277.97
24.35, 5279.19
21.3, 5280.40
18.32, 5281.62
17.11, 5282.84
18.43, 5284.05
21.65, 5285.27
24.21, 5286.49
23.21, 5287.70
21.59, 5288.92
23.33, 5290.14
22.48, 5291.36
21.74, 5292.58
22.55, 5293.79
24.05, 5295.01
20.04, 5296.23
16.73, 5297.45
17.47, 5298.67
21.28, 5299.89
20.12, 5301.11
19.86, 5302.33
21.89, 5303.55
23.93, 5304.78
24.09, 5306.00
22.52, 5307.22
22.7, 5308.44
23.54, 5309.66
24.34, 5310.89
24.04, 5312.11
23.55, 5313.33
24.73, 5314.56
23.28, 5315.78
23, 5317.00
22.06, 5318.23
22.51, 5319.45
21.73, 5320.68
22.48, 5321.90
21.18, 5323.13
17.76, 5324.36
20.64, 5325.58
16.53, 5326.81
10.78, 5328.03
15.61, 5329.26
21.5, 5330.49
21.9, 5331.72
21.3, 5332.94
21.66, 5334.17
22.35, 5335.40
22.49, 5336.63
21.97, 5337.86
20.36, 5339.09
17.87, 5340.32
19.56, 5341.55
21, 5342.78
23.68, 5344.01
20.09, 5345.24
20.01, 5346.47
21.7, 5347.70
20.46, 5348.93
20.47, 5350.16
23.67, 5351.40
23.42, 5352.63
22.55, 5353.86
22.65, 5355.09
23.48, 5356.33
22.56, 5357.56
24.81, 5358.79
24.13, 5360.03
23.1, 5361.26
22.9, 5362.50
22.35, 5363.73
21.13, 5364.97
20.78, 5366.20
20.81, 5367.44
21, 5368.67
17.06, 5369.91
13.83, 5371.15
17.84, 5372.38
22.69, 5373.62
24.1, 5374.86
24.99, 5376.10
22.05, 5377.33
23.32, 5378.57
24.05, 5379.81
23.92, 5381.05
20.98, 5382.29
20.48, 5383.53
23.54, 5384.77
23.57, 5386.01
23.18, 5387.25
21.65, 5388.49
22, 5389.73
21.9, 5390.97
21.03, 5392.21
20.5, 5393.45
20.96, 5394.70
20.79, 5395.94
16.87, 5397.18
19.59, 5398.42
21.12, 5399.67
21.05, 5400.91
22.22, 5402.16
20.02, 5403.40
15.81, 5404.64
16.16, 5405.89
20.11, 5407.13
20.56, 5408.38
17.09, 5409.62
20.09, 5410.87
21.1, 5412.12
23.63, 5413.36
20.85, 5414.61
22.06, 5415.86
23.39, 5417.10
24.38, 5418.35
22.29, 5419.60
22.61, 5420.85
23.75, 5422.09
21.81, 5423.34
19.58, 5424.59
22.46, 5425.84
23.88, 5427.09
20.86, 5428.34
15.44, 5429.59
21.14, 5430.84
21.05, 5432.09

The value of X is 2.3 angstrom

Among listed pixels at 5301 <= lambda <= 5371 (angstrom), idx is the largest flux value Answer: 24.81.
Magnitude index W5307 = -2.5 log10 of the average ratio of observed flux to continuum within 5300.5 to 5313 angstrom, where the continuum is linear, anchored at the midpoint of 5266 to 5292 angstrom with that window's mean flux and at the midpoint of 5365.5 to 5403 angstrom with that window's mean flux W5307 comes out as -0.13 mag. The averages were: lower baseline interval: 19.7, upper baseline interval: 21.3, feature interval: 22.7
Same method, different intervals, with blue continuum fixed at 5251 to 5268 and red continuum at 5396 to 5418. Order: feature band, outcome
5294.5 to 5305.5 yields -0.052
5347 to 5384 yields -0.101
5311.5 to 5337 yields -0.066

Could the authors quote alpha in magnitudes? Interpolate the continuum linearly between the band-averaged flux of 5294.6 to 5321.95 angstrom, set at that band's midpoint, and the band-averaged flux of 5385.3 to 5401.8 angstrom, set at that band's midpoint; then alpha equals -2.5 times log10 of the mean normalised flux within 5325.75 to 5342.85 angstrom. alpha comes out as 0.12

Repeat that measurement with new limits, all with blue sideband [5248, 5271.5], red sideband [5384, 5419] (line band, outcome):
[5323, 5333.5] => 0.07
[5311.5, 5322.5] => -0.18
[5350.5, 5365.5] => -0.14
